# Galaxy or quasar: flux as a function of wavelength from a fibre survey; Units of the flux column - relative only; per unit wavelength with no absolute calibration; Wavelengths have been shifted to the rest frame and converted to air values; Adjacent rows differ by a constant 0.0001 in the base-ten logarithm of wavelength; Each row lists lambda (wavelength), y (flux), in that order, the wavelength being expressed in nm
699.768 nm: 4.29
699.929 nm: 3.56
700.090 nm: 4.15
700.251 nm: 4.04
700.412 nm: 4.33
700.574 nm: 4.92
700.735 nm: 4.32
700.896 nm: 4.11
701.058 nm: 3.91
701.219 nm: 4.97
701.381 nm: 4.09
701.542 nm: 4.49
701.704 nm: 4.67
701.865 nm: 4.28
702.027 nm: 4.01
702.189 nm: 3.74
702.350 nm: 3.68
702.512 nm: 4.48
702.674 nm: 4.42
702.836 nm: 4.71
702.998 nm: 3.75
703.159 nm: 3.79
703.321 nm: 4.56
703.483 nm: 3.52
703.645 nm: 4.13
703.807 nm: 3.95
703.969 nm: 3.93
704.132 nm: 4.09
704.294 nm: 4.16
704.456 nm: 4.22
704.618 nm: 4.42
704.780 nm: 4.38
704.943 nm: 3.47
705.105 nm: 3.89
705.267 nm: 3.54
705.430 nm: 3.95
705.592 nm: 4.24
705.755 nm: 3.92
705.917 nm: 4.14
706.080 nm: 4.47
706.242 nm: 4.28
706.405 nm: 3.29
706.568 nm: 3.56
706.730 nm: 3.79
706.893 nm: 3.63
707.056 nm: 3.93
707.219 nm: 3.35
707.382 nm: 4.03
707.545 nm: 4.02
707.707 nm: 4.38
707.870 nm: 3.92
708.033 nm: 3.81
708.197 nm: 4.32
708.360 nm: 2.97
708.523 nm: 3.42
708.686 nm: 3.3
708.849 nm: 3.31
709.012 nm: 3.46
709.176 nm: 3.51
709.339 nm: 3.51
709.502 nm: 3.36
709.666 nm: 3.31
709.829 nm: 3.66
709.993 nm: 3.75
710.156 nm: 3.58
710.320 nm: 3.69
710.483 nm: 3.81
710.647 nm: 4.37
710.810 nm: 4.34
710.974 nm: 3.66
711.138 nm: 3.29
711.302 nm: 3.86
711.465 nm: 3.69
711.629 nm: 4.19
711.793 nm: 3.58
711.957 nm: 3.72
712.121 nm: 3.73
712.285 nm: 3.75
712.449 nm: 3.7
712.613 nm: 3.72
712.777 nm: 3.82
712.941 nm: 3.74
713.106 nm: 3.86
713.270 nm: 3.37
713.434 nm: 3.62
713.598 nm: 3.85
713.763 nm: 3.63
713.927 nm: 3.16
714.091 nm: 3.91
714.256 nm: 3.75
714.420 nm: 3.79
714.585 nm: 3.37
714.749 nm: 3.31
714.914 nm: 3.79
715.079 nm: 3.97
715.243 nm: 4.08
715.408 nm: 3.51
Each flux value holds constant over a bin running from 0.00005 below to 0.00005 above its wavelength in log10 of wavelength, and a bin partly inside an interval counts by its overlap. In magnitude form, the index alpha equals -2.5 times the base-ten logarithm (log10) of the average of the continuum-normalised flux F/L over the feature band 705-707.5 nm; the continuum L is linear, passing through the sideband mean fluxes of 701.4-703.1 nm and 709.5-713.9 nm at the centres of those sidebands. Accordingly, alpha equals 0.04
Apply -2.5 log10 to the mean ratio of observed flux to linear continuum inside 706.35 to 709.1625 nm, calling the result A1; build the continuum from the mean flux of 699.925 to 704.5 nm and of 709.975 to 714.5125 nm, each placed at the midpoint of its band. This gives 0.08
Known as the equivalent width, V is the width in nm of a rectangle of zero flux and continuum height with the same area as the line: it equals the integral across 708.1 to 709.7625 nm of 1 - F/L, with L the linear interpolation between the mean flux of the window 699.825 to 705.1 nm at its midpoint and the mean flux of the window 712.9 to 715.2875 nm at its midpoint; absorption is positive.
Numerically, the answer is 0.187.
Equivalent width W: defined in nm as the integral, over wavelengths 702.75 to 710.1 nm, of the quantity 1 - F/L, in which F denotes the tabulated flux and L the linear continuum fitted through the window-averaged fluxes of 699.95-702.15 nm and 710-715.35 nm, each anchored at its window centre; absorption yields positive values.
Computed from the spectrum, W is 0.359 nm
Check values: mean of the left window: 4.3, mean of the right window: 3.74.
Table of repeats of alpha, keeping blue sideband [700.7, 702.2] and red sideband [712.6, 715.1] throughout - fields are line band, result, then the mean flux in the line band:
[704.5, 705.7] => 0.029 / 3.99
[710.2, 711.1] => -0.030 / 3.92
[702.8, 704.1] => 0.042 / 4.02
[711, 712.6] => 0.011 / 3.72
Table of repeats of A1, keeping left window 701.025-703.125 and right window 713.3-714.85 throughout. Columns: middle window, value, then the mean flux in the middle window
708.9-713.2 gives 0.01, 3.71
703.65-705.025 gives 0.01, 4.08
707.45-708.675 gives 0.03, 3.81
